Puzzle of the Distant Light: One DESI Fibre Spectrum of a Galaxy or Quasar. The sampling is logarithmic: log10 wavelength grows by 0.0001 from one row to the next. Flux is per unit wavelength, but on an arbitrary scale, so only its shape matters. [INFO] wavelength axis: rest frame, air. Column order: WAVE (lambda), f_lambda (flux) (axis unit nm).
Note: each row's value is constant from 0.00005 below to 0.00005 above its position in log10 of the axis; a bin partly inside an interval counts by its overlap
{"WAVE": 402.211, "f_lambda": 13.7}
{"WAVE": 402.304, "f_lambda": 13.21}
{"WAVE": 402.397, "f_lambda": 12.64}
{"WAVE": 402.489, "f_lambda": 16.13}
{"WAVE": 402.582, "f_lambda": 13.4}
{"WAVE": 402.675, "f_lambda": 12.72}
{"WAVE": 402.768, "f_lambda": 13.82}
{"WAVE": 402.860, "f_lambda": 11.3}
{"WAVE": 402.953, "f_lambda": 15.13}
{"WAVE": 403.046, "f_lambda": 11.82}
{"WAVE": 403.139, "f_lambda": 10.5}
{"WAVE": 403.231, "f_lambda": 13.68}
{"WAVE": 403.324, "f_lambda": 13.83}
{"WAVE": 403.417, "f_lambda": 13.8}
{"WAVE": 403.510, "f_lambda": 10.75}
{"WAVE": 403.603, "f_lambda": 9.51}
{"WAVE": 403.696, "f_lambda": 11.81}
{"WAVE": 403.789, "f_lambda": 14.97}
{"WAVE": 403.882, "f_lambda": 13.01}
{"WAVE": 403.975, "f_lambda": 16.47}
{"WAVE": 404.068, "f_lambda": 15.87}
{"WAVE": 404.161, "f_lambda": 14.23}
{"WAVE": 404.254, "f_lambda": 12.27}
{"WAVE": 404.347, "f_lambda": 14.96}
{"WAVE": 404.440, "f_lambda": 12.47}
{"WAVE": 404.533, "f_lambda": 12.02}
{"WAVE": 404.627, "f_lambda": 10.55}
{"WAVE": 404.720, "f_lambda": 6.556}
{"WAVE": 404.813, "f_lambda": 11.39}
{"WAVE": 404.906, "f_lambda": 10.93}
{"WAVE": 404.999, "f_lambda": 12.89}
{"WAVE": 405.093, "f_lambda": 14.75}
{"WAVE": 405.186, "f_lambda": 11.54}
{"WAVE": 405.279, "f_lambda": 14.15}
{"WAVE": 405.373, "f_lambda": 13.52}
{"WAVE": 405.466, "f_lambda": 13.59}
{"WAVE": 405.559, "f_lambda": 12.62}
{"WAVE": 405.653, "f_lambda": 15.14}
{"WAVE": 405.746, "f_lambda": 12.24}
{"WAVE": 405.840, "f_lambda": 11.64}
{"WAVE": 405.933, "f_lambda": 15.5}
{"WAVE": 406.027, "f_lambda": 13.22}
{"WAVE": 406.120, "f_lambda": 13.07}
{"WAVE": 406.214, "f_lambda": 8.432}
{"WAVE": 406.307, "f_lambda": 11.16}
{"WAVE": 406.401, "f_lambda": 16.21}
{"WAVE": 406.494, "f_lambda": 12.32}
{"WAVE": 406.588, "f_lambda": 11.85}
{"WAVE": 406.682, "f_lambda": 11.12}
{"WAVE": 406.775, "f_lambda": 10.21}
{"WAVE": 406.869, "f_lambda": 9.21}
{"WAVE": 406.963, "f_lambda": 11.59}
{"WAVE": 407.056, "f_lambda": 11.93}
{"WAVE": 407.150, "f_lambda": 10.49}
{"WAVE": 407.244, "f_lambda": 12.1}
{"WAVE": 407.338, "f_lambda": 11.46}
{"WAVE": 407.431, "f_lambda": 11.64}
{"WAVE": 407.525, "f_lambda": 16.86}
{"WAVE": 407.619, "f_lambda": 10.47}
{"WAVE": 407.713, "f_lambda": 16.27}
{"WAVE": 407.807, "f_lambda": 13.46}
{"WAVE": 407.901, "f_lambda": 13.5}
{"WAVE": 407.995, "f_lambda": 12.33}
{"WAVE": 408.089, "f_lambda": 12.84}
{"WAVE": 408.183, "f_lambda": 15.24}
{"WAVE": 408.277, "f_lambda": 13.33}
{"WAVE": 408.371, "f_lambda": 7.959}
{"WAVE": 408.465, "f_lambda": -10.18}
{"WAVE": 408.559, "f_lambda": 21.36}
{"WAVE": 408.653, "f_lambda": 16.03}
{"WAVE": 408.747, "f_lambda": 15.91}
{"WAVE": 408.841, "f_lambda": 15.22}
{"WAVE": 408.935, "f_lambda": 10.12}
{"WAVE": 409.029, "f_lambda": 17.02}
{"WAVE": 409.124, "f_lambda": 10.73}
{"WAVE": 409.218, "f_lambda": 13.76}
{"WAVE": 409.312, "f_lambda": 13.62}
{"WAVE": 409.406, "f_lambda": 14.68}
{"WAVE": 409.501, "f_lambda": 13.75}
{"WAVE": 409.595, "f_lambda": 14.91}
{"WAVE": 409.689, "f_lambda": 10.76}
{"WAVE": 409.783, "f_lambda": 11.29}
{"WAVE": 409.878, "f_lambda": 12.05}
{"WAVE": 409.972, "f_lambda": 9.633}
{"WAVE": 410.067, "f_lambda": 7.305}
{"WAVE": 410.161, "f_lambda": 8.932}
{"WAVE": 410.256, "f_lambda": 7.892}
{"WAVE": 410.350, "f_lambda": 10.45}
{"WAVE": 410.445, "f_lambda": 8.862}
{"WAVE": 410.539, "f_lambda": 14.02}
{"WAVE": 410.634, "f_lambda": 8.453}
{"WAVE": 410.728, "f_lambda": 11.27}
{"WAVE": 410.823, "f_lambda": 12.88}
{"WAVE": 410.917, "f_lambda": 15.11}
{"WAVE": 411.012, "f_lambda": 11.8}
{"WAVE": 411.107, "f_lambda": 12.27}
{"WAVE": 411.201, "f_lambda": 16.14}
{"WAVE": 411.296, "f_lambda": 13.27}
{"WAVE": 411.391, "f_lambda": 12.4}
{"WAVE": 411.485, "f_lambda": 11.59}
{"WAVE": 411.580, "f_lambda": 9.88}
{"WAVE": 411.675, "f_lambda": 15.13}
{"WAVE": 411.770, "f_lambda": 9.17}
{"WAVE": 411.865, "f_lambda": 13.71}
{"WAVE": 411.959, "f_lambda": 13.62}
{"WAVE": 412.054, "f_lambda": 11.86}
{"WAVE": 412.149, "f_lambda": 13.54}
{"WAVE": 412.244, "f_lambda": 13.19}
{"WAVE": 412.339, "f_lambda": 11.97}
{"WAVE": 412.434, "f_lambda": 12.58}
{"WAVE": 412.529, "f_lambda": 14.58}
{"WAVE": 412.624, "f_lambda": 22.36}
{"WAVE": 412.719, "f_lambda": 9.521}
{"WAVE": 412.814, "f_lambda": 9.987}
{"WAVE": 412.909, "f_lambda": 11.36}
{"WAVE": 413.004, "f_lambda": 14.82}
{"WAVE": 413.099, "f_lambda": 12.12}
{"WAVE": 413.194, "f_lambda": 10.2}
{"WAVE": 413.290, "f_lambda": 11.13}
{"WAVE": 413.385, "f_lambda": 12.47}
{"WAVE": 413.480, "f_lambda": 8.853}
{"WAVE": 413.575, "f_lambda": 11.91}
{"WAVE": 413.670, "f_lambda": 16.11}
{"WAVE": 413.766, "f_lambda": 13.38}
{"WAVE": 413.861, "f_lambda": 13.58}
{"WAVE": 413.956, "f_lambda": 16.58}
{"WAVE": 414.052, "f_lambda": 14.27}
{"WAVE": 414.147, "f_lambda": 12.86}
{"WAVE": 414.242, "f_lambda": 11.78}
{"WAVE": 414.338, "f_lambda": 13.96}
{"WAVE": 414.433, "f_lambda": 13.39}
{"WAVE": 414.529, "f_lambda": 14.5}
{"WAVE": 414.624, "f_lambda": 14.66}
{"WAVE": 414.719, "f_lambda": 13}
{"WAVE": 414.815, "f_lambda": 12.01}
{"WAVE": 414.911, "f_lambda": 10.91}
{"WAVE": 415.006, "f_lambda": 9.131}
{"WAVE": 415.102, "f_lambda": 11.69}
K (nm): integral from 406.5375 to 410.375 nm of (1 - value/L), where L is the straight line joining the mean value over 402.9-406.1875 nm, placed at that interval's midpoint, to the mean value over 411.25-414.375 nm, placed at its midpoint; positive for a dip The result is 0.27 nm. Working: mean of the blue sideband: 12.8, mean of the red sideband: 12.8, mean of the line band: 11.9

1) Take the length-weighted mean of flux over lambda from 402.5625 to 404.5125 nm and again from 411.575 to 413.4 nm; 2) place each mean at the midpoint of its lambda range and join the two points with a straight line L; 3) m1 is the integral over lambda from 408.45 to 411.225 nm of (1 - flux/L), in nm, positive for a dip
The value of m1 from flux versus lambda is 0.16 nm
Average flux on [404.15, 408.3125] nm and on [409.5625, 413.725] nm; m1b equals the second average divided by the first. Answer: 0.97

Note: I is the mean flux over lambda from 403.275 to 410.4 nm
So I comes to 12.3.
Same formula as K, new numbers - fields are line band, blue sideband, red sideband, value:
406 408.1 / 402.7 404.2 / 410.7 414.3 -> 0.13 nm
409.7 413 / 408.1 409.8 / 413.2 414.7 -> 0.22 nm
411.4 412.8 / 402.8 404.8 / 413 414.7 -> 0.01 nm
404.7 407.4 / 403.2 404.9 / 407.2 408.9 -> 0.09 nm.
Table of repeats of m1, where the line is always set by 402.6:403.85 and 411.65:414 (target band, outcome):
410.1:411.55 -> 0.14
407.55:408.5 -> 0.14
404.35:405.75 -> 0.03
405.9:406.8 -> 0.03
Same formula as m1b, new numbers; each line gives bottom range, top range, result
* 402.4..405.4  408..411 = 0.92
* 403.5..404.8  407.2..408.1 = 1.04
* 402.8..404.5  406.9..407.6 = 0.93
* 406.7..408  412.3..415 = 1.06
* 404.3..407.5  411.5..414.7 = 1.07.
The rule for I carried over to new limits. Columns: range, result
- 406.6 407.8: 12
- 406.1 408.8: 12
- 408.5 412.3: 12.5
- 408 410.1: 12.2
